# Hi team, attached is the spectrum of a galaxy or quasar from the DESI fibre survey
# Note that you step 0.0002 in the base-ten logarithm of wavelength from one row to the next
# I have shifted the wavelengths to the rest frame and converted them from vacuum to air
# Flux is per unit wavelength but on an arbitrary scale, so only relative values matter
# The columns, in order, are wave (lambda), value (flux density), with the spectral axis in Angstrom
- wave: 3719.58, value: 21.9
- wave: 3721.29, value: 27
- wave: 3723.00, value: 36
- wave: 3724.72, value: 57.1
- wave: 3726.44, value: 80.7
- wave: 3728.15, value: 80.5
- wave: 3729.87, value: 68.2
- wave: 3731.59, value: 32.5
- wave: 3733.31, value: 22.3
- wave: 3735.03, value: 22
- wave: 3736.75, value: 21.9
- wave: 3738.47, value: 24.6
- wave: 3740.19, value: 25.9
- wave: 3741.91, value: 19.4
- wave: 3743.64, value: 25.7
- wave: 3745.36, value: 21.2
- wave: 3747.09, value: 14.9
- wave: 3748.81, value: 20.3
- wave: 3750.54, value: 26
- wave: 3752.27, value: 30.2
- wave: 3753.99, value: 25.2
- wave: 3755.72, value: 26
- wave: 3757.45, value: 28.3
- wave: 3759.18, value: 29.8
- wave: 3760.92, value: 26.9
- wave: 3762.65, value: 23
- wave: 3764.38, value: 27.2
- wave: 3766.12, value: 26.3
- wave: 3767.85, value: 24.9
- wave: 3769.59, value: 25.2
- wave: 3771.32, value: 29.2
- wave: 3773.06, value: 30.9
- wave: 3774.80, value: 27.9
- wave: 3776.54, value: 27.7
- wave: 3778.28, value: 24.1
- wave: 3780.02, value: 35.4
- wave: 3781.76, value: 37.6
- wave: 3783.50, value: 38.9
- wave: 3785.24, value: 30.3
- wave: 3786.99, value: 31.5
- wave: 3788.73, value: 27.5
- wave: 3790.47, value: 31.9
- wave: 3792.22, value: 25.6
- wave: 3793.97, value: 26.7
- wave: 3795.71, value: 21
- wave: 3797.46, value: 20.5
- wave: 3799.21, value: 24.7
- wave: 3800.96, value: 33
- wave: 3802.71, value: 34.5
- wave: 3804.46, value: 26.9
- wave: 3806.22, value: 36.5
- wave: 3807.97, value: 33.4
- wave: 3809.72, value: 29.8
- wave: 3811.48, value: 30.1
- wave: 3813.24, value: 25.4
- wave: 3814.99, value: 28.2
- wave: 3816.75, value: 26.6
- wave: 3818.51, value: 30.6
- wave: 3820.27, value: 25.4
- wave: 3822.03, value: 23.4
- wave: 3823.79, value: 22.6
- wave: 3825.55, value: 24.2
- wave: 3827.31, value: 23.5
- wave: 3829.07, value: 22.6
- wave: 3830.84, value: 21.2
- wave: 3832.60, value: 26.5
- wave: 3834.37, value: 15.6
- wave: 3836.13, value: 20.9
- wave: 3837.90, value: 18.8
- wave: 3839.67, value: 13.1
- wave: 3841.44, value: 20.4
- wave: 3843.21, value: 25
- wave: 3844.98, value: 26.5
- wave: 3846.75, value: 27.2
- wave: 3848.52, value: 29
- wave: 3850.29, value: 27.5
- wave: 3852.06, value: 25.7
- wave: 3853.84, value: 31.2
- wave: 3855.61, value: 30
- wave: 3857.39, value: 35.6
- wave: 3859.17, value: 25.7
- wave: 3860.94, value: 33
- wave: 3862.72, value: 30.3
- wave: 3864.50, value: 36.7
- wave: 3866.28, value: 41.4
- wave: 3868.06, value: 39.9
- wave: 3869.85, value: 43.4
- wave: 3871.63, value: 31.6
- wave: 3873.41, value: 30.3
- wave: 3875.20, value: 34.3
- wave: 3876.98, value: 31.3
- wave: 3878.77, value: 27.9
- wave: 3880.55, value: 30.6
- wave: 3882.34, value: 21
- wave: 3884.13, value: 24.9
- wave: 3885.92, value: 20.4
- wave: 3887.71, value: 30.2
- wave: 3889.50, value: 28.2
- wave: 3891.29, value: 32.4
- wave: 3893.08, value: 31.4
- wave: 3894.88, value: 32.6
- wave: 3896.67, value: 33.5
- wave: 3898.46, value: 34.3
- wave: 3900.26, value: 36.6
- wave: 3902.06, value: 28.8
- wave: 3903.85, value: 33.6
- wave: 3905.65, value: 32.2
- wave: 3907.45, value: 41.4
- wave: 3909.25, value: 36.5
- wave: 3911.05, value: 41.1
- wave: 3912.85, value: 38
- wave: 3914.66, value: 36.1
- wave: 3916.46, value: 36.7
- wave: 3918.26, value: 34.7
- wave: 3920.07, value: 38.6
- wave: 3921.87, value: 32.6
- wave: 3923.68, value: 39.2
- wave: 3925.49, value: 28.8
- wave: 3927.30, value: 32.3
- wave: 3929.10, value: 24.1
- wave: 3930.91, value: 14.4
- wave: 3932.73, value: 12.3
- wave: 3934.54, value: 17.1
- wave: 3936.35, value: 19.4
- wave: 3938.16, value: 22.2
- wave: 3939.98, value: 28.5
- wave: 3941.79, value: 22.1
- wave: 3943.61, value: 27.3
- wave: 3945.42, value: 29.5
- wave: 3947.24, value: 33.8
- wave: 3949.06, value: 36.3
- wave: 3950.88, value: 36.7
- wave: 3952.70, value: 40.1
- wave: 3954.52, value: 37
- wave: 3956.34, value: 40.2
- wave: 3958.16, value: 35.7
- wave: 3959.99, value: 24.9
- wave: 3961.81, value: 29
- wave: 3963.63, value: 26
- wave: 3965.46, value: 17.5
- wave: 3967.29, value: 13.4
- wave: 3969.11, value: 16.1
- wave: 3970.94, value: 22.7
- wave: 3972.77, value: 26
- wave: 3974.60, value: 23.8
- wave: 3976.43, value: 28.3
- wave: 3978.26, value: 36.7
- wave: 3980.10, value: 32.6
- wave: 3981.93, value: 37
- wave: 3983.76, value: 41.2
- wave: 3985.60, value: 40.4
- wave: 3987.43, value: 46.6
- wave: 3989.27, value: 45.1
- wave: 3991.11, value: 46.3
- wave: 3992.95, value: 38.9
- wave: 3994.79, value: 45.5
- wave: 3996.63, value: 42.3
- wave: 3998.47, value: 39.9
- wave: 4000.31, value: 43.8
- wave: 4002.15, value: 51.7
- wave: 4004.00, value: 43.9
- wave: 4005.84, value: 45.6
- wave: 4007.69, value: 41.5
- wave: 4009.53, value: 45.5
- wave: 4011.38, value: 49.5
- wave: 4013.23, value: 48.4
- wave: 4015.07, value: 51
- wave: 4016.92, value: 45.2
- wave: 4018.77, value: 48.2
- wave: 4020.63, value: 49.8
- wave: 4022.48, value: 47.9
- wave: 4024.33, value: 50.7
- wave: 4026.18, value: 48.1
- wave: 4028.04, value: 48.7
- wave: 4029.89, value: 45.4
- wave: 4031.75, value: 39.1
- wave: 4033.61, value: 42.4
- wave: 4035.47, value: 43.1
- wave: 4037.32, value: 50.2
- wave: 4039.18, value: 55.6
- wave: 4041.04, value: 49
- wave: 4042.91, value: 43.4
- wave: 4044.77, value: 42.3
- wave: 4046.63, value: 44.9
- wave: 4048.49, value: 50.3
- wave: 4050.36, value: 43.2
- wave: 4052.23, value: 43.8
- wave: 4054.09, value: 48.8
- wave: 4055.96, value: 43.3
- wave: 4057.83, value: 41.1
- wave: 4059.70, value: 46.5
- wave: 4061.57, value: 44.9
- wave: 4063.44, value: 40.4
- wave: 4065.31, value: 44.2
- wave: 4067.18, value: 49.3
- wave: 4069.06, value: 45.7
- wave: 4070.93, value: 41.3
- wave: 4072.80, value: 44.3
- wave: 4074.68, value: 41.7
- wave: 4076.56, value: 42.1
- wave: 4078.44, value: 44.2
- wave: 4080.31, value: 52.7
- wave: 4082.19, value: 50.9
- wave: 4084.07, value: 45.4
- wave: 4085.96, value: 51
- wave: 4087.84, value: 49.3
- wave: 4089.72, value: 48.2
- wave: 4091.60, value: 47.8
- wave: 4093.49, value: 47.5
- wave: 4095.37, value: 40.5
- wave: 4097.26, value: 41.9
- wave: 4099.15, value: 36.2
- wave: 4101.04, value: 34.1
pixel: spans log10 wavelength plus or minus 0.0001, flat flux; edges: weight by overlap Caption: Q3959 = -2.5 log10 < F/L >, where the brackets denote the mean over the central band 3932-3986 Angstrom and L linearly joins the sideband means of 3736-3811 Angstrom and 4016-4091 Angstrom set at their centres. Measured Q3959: 0.37 mag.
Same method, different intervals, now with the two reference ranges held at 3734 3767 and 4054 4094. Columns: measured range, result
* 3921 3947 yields 0.40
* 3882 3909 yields 0.10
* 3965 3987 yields 0.35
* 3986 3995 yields -0.10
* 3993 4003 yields -0.08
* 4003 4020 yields -0.12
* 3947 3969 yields 0.25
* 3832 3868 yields 0.14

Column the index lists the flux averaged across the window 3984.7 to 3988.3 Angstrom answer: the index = 43.5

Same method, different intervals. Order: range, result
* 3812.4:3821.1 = 27.3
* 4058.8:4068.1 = 45.1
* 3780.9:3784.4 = 38.2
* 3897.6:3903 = 33.2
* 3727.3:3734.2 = 50.7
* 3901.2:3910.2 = 34.6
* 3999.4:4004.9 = 46.4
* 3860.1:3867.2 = 35.4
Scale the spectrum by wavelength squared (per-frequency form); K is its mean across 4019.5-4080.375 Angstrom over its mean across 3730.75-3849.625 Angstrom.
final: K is 1.99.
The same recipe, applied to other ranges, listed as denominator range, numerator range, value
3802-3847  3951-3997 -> 1.43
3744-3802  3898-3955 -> 1.24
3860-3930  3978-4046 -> 1.44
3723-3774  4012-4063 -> 1.71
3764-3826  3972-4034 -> 1.68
